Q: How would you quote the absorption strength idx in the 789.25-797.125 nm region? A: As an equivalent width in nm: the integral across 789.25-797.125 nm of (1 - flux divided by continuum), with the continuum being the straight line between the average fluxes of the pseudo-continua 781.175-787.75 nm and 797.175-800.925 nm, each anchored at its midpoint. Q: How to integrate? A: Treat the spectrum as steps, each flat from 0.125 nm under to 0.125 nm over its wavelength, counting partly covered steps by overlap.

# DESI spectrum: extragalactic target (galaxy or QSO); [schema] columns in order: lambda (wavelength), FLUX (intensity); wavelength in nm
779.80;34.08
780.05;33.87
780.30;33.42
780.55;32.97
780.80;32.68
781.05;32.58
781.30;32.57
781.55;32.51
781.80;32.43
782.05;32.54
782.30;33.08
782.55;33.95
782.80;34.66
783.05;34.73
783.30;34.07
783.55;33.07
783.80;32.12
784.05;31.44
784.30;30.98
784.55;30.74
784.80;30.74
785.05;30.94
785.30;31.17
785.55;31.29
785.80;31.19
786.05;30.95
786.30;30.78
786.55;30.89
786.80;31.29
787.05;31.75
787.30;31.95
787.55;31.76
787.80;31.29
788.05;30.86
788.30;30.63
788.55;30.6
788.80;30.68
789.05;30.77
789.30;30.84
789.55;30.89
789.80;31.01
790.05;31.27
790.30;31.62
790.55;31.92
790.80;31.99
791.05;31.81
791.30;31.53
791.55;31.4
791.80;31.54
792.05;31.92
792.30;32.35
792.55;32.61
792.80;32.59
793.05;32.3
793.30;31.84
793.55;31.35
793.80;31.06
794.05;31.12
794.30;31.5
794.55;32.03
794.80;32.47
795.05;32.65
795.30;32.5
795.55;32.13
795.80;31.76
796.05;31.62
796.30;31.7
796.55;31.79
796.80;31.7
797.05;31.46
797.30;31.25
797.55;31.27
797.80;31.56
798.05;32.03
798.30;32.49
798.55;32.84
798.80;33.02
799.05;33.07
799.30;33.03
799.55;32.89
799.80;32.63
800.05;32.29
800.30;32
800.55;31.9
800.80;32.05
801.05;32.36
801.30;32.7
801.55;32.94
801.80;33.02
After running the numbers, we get 0.10 nm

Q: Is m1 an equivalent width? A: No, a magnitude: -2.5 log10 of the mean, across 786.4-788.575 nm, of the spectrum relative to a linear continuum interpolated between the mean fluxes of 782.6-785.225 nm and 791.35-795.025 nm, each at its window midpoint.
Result 0.03 mag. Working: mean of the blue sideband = 32.4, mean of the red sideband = 31.9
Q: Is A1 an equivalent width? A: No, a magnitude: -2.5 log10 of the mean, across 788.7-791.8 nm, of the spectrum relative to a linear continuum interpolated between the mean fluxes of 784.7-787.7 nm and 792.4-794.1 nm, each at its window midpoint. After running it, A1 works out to 0.01 mag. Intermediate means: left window 31.2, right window 31.9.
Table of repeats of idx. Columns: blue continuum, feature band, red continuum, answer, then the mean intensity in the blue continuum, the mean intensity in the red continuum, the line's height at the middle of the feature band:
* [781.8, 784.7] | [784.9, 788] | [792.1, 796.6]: 0.13 nm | 32.8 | 32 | 32.6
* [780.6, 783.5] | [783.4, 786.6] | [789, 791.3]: 0.13 nm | 33.2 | 31.4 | 32.6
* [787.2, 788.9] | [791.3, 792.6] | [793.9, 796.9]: -0.01 nm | 31.1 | 31.9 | 31.5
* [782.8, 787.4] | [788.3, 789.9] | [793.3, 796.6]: 0.05 nm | 31.8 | 31.8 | 31.8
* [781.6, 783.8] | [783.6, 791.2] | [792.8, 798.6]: 0.38 nm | 33.4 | 31.8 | 32.9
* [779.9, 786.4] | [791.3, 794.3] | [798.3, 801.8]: 0.07 nm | 32.4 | 32.6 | 32.5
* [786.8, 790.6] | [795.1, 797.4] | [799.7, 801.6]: 0.01 nm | 31.2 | 32.3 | 31.9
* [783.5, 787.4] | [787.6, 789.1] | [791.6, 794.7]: 0.03 nm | 31.3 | 31.8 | 31.5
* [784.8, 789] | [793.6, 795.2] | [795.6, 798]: -0.02 nm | 31.1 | 31.6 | 31.5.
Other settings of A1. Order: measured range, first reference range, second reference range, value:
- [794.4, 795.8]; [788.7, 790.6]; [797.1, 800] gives -0.014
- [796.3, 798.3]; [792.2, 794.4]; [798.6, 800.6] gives 0.024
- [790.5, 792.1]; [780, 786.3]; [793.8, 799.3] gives 0.015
